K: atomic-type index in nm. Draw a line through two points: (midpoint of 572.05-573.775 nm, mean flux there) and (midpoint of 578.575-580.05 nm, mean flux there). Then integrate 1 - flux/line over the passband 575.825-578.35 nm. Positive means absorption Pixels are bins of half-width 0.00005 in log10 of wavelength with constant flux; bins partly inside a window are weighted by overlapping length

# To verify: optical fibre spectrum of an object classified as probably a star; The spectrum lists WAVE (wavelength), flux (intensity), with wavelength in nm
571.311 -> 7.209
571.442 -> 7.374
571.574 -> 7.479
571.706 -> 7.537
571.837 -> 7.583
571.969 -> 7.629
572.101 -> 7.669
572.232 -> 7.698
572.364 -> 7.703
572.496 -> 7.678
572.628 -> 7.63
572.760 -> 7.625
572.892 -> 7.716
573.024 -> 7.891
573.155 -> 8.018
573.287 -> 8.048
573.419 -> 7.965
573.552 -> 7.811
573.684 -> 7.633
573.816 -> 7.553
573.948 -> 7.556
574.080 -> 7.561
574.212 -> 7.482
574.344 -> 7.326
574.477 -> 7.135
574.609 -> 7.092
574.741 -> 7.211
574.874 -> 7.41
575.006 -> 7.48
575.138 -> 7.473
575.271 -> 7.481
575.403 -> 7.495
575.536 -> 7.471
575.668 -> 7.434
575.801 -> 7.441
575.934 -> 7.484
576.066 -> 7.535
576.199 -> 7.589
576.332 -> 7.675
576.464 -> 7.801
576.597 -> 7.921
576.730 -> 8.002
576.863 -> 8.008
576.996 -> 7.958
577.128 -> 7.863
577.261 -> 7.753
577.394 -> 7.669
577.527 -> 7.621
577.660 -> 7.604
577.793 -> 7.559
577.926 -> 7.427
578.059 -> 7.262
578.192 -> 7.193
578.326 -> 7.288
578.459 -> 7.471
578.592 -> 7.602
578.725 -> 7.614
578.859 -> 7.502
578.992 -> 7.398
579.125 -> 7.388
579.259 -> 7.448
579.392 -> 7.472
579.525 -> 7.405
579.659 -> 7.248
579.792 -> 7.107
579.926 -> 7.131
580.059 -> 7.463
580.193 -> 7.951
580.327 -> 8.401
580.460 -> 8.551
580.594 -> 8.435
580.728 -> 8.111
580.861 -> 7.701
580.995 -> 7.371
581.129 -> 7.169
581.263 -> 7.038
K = -0.041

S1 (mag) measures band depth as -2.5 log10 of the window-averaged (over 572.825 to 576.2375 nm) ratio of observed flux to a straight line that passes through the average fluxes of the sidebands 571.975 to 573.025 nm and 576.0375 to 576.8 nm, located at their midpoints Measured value 0.025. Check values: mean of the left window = 7.68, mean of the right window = 7.76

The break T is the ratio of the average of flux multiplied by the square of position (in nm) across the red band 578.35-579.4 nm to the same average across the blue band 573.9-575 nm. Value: 1.03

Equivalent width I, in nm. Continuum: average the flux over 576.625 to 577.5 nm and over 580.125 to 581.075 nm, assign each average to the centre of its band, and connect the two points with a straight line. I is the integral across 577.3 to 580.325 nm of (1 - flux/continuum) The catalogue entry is 0.19 nm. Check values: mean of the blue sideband 7.87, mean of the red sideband 8.06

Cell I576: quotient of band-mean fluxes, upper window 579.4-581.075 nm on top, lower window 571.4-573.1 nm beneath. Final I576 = 1.0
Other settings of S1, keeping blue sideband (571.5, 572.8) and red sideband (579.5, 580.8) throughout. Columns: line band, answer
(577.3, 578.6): 0.04 mag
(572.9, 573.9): -0.03 mag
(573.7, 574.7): 0.04 mag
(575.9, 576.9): -0.01 mag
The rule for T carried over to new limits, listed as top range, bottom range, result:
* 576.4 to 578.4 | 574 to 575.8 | 1.04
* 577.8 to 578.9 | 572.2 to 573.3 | 0.97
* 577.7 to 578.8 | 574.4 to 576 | 1.02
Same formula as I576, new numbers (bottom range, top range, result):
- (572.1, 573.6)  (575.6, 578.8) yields 0.98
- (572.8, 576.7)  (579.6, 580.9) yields 1.03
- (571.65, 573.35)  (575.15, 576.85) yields 0.99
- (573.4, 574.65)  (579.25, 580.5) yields 1.01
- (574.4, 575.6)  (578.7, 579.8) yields 1.01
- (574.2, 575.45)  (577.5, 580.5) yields 1.02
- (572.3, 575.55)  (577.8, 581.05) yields 1.00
